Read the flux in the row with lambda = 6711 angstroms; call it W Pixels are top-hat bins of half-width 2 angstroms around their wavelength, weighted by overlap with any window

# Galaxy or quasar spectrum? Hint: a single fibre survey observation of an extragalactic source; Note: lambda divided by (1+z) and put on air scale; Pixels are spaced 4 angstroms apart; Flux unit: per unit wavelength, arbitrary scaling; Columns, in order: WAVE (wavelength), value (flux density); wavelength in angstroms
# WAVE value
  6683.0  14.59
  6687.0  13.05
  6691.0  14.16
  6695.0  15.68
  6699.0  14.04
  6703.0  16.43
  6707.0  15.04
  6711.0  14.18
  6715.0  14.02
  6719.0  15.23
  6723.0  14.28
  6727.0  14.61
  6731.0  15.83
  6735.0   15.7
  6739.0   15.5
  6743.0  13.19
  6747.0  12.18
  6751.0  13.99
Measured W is 14.18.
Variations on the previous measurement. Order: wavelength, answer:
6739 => 15.5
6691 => 14.16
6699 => 14.04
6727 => 14.61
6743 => 13.19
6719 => 15.23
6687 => 13.05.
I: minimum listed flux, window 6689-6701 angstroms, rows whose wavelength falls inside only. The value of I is 14.04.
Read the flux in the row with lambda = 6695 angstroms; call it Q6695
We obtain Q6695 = 15.68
